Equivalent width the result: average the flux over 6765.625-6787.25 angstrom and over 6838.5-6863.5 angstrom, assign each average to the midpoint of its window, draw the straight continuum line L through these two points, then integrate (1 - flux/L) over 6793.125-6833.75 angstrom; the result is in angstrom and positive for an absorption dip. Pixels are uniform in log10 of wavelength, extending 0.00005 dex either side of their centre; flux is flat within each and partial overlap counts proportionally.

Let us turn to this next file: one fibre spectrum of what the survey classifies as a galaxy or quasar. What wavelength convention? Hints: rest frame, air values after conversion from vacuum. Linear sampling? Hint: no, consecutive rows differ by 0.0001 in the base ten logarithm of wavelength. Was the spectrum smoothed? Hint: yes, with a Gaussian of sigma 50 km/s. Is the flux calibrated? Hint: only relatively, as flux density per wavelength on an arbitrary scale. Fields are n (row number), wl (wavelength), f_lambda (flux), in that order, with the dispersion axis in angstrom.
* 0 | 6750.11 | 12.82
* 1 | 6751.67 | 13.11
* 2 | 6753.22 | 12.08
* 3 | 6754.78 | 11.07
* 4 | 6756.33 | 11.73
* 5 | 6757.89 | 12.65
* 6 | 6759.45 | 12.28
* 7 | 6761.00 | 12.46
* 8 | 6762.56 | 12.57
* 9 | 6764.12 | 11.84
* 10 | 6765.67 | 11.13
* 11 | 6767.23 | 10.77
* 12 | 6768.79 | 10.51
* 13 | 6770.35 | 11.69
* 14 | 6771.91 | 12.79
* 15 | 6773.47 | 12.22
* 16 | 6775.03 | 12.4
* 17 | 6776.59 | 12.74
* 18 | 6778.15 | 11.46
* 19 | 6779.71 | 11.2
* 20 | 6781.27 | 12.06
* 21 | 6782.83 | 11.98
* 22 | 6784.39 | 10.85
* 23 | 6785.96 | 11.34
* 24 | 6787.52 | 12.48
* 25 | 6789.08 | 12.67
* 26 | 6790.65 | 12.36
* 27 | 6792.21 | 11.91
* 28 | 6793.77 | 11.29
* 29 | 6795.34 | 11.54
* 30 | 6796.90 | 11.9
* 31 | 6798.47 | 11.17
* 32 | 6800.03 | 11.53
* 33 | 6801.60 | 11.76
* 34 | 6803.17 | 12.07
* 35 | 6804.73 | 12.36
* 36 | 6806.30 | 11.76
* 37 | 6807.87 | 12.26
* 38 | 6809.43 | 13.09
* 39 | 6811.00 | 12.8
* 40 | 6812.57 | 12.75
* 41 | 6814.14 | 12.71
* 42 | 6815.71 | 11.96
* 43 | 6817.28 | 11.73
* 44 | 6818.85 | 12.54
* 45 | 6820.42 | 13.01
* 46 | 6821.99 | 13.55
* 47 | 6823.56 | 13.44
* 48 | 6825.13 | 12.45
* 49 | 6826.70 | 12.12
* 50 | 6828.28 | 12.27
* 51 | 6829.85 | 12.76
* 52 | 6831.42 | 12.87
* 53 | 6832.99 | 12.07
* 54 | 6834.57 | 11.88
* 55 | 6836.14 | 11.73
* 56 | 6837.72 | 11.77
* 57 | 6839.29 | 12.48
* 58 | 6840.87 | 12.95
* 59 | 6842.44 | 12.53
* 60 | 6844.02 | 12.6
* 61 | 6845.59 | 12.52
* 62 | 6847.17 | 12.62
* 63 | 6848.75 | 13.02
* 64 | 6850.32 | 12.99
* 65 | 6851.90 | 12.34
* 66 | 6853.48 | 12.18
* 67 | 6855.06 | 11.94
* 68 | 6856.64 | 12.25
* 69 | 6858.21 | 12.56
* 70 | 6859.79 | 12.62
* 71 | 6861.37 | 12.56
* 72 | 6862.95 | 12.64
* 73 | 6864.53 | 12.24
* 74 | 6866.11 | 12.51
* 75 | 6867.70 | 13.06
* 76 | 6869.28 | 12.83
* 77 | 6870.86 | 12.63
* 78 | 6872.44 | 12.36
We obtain -0.6 angstrom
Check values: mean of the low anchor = 11.7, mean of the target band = 12.3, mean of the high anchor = 12.6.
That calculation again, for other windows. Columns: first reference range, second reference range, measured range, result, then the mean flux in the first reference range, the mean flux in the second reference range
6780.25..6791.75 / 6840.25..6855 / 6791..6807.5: 0.4 angstrom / 11.9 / 12.6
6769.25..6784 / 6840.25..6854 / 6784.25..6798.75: 0.4 angstrom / 12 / 12.6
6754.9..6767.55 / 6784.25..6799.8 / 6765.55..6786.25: 0.3 angstrom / 11.9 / 11.8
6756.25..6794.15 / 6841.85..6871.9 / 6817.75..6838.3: -0.3 angstrom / 11.9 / 12.6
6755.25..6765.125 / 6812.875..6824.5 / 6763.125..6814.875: 2.2 angstrom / 12.2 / 12.7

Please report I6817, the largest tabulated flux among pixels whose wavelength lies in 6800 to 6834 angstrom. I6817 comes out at 13.55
